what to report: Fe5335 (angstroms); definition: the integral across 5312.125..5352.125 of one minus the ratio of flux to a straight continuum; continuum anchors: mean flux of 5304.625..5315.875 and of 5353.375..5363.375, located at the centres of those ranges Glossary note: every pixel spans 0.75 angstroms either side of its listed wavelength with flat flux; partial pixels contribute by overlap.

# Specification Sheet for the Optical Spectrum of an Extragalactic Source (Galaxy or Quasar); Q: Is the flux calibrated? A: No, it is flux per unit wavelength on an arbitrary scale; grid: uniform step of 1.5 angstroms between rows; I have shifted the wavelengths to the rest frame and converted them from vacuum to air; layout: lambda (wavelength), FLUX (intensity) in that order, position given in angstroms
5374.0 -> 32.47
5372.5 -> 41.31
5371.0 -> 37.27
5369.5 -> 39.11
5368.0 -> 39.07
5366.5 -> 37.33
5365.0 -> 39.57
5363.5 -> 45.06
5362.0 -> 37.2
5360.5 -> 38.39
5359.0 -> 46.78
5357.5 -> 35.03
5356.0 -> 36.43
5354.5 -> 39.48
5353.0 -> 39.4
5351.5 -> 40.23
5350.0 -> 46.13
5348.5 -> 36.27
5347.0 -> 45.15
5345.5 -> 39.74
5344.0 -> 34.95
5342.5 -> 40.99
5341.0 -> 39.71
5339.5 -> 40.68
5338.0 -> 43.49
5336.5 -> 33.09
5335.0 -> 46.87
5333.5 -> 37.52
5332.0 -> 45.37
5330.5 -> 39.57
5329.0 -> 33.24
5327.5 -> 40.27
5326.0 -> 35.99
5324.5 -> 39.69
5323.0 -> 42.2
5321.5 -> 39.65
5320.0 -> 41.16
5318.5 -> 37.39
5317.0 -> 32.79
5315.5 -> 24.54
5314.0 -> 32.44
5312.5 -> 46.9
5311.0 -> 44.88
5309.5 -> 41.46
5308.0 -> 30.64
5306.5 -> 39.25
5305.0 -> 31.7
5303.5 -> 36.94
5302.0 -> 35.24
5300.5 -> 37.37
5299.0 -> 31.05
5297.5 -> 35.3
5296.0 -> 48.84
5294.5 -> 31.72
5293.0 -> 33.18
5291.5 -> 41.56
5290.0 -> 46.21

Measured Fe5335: -1.0 angstroms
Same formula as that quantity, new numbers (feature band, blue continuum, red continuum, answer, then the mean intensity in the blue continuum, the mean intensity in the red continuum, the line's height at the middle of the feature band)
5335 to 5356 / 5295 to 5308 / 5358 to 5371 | -0.6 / 36.5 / 40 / 39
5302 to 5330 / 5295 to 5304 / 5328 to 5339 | 1.0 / 37.3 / 39.9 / 38.6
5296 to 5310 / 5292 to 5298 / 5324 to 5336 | 0.7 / 37.5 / 39.7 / 38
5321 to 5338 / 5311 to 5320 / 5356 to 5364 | -1.0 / 36.2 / 40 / 37.4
